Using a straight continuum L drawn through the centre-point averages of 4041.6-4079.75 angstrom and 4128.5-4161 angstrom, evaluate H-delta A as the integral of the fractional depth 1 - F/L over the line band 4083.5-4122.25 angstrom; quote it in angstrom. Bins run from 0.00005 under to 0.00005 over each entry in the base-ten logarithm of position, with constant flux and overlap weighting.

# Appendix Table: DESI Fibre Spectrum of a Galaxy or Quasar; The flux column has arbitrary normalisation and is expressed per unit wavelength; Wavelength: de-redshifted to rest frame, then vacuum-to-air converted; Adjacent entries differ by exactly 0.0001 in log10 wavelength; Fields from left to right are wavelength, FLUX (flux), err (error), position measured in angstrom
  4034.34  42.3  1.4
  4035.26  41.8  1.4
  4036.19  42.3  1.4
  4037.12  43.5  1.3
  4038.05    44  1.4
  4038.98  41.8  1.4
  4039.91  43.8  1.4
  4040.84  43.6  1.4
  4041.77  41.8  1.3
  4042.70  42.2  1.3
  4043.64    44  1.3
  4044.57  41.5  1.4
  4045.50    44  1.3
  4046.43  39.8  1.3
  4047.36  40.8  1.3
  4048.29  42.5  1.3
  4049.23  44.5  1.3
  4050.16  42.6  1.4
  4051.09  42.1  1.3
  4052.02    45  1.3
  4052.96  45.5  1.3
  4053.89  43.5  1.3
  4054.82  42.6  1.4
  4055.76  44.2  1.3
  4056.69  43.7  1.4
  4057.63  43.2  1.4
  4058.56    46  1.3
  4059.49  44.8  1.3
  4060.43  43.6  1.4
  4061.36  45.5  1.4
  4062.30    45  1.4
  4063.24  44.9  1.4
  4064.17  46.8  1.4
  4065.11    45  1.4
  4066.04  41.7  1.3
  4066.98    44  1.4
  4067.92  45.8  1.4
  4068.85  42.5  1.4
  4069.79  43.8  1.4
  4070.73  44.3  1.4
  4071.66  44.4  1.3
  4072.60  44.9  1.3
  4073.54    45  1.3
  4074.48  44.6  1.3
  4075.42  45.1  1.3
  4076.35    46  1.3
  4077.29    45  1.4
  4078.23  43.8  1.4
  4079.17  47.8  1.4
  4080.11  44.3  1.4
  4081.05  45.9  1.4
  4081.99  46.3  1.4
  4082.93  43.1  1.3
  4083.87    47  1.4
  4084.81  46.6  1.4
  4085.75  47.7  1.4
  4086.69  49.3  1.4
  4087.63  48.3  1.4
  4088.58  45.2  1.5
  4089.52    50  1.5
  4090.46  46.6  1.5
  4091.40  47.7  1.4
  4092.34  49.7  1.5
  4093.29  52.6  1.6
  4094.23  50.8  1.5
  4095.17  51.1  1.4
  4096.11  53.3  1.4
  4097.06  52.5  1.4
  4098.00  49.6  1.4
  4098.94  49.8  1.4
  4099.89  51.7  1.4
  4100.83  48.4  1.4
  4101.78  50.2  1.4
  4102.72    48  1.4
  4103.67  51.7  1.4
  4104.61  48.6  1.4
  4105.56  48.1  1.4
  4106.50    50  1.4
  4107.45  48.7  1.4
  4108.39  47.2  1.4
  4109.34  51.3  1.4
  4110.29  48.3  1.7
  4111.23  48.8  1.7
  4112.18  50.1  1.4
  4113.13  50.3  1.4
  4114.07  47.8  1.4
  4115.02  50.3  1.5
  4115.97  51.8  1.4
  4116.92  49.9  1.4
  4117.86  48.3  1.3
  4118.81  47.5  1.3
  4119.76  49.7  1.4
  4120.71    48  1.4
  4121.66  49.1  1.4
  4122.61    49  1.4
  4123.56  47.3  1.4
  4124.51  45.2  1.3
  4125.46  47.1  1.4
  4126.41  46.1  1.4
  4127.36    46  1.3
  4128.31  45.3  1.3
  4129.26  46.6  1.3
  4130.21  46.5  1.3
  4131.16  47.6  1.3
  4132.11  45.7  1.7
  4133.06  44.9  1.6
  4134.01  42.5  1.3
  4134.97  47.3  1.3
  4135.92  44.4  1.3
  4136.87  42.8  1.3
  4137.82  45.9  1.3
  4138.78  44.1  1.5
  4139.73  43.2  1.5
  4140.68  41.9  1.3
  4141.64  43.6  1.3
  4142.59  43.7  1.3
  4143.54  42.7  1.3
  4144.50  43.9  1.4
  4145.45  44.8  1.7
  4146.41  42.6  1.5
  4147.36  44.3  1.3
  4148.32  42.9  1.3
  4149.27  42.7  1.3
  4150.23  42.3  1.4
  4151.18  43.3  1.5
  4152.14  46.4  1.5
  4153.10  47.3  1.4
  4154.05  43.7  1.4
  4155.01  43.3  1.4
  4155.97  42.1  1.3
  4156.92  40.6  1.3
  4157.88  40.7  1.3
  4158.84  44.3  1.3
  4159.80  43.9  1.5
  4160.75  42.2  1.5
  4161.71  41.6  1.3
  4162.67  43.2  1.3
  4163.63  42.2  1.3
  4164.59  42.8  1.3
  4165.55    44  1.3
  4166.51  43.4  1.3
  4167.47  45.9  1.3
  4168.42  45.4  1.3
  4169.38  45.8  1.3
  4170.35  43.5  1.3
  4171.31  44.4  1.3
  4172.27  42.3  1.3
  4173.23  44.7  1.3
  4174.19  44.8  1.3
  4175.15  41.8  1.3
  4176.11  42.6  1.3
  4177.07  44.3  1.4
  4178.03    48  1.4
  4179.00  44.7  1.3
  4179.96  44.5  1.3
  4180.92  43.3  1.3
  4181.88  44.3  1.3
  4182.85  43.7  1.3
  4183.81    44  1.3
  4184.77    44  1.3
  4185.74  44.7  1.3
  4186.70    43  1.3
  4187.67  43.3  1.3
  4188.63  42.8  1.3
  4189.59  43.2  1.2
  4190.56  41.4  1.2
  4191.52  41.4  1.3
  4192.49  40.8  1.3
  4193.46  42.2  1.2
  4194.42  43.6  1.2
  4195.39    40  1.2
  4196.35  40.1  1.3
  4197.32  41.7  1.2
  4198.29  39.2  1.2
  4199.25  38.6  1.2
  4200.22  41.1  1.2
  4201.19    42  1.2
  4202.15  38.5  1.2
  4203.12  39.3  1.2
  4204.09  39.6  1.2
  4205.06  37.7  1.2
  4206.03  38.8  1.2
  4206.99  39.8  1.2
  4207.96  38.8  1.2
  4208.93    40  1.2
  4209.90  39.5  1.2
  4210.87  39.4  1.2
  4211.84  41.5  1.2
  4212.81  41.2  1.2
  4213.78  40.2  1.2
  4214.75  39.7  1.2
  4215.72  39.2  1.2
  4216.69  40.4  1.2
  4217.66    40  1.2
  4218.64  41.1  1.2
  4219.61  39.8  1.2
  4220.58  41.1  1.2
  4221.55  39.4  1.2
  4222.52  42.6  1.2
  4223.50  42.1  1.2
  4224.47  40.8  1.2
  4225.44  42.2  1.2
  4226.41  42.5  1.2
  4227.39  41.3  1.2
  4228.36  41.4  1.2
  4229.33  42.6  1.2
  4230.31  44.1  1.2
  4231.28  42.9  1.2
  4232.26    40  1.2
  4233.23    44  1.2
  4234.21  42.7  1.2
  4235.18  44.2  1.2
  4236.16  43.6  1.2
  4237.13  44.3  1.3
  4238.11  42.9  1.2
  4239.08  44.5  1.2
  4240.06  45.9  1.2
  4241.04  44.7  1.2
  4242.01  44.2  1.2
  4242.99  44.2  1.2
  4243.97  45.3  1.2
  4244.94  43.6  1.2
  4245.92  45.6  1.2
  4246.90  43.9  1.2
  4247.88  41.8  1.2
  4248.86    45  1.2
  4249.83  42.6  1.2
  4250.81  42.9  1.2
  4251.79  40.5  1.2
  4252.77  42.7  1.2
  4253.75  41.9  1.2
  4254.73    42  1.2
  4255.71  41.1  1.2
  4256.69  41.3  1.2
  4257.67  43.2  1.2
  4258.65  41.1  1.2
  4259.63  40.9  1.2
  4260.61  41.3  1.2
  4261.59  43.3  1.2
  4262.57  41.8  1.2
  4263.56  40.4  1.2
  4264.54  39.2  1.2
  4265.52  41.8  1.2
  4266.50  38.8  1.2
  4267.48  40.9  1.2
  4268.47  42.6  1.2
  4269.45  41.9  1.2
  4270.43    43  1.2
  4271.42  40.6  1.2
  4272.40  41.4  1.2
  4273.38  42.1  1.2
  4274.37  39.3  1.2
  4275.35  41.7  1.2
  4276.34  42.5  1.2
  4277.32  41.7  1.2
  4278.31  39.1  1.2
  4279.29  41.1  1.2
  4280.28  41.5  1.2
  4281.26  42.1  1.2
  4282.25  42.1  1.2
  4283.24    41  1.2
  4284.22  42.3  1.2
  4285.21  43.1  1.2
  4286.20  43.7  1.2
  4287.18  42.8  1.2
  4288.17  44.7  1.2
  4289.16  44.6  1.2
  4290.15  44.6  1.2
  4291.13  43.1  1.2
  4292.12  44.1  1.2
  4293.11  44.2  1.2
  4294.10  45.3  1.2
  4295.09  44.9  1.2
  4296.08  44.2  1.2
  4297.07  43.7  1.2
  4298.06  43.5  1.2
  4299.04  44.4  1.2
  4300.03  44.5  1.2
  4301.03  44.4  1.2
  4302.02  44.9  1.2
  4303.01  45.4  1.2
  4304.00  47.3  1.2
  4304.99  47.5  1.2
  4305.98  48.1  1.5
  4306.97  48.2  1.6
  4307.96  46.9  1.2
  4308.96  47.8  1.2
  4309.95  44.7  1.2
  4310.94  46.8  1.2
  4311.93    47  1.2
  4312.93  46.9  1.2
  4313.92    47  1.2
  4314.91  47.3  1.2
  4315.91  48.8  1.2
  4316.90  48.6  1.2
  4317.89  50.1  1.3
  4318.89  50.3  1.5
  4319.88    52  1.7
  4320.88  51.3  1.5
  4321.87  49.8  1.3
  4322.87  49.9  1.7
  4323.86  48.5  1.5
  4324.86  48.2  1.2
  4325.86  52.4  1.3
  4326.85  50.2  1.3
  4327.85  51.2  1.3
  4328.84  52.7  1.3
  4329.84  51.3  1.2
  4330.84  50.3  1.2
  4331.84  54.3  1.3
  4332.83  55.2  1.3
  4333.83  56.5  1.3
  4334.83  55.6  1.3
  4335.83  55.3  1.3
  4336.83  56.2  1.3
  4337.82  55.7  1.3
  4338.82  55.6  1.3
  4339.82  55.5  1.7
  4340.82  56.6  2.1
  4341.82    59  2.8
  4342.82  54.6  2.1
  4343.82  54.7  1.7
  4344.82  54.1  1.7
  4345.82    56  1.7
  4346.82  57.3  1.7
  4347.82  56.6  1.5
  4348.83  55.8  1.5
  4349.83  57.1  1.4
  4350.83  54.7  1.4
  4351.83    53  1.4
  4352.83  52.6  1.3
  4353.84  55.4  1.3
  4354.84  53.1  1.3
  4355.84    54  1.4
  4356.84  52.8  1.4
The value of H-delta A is -4.68 angstrom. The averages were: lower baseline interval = 44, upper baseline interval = 44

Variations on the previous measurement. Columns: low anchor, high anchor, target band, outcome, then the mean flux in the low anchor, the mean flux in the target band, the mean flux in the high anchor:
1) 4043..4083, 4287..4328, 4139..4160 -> 0.82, 44.2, 43.4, 46.9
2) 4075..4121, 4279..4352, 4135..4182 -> 4.82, 48.6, 43.7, 49.1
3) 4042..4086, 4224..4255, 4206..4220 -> 1.08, 44.3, 40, 43.2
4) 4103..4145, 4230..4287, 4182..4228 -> 3.32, 47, 41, 42.4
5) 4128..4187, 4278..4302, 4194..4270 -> 3.49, 44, 41.6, 43.4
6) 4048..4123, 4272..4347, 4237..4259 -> 2.03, 47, 43.3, 47.9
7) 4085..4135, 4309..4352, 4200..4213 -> 2.72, 48.6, 39.7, 52.4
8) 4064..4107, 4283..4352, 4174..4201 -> 3.10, 47.3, 42.7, 49.5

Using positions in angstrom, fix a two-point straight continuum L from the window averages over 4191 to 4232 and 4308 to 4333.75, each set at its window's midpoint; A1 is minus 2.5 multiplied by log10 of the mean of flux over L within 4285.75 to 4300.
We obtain 0.08 mag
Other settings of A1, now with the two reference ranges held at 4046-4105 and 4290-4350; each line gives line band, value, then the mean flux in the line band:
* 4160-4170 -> 0.09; 43.7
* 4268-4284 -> 0.19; 41.5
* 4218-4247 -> 0.14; 42.9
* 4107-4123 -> -0.05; 49.2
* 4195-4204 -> 0.20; 40.1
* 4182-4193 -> 0.12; 42.9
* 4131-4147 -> 0.07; 44.2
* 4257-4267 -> 0.19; 41.2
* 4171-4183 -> 0.09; 44.1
